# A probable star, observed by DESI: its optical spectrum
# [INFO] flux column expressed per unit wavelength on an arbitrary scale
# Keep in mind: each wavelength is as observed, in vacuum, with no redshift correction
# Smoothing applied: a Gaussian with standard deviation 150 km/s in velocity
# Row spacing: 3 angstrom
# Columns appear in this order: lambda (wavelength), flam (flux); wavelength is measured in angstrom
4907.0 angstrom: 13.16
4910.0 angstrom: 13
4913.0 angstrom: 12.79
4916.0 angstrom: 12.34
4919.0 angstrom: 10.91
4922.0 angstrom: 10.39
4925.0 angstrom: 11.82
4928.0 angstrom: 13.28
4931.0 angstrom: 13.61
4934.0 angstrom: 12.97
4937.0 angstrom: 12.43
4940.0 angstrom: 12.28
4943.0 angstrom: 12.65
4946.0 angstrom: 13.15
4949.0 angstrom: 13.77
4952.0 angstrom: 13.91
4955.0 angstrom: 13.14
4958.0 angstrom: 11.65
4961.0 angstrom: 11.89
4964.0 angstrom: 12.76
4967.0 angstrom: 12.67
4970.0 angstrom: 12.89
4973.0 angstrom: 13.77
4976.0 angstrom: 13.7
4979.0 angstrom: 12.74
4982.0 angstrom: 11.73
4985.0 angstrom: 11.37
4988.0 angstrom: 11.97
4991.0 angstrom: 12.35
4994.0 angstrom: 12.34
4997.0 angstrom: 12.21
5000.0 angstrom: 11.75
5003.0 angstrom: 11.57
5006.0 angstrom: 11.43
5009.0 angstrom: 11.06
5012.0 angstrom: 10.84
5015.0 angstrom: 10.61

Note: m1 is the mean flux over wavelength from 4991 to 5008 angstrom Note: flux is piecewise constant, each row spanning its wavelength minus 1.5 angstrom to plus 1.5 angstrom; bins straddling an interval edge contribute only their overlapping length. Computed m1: 11.9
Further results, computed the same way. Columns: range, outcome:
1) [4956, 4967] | 12.2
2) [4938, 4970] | 12.8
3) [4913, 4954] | 12.6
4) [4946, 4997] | 12.7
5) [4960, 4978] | 13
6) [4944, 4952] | 13.5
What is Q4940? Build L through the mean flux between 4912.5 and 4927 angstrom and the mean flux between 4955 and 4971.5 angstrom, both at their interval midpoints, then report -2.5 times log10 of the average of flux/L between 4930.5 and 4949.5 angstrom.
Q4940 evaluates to -0.08 mag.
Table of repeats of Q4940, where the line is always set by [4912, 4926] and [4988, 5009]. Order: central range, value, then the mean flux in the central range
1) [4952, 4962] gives -0.07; 12.5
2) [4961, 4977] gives -0.11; 13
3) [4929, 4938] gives -0.12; 13.1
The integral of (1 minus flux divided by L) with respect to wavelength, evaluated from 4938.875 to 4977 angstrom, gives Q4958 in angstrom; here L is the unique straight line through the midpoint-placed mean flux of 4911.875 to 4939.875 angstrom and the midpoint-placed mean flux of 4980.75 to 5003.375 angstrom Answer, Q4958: -2.6 angstrom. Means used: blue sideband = 12.3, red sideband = 11.9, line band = 12.9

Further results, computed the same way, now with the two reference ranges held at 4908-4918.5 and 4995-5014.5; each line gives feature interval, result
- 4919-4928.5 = 0.7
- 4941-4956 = -1.4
